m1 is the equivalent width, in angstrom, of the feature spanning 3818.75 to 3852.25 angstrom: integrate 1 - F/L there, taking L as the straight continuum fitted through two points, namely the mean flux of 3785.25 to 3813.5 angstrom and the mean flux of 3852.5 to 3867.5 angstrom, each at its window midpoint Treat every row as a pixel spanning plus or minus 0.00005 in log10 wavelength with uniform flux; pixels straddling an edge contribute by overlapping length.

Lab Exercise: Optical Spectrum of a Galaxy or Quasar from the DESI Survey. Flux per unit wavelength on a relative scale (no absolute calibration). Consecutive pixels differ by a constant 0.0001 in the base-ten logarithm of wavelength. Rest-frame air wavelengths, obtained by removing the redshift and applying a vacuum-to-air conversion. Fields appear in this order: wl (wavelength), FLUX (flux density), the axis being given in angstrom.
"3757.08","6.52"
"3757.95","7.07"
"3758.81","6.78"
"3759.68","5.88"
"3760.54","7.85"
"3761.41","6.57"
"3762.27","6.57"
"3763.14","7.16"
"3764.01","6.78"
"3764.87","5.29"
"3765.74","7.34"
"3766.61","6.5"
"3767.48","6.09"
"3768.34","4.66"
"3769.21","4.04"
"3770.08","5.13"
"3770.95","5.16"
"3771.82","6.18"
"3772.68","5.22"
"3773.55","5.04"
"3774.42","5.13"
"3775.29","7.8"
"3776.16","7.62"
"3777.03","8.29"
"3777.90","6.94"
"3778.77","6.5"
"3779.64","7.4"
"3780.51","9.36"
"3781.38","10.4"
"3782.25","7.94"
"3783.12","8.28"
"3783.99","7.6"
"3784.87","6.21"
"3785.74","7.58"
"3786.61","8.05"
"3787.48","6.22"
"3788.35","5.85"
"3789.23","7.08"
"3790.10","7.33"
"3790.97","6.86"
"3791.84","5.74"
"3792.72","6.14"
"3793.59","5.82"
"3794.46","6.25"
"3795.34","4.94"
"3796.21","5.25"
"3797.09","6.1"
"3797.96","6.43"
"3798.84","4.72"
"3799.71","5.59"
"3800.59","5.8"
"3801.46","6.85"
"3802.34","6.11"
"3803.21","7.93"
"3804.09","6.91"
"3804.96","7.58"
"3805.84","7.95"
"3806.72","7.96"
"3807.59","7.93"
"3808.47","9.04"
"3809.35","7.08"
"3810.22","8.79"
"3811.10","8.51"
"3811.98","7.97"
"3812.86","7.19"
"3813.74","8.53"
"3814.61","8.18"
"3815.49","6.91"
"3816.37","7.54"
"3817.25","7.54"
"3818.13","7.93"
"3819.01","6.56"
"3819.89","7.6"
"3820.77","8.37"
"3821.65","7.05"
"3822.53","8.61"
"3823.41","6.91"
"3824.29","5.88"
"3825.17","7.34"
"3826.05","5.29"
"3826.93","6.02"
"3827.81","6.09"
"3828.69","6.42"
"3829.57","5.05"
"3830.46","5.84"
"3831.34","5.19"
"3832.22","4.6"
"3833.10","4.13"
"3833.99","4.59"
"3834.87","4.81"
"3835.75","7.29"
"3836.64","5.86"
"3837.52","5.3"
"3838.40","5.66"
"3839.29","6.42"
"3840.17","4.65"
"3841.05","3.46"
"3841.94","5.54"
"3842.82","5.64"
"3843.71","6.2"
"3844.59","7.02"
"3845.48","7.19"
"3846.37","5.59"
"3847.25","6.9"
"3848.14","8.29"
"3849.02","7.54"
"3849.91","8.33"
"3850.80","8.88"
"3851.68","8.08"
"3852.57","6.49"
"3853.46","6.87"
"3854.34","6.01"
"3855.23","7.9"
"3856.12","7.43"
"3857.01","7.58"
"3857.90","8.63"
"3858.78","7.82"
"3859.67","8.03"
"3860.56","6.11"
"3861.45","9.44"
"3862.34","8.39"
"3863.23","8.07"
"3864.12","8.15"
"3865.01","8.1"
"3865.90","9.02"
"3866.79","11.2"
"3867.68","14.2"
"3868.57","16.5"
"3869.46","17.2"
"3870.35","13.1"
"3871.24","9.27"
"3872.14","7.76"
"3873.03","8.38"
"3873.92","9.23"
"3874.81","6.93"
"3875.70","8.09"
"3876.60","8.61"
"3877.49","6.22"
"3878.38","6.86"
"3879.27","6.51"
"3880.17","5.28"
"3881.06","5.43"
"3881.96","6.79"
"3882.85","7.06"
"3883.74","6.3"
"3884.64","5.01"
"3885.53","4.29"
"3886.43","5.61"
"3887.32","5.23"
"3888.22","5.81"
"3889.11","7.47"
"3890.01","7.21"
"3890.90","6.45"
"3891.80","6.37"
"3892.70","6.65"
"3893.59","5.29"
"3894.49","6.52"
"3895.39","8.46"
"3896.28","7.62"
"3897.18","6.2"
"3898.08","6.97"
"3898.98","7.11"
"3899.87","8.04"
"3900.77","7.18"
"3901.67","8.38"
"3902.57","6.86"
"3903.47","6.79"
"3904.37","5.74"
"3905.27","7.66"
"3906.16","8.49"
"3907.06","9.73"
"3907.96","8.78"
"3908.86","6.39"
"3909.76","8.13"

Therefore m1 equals 5.7 angstrom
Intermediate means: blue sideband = 6.87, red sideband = 8.1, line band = 6.32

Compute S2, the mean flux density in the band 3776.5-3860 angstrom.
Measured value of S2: 6.86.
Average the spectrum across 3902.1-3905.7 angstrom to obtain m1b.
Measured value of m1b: 6.76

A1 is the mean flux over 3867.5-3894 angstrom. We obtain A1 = 7.77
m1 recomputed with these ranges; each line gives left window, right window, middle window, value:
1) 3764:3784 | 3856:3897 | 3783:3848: 5.3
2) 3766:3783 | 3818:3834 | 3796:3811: -1.3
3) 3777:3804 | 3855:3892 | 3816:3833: 1.7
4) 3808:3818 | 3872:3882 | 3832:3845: 3.8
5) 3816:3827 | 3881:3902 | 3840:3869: -4.3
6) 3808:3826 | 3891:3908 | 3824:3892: 2.1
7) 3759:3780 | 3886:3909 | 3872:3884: -0.3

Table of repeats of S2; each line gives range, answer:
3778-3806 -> 6.83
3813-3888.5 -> 7.27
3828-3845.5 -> 5.51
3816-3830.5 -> 6.85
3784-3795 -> 6.61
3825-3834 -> 5.49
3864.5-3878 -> 10.2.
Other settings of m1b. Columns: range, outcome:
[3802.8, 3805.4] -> 7.47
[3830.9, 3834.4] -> 4.63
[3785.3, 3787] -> 7.82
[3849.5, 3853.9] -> 7.73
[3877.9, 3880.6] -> 6.22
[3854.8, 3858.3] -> 7.86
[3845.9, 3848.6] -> 6.94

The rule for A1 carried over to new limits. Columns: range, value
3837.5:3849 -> 6.07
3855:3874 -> 9.64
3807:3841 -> 6.67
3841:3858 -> 7.02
